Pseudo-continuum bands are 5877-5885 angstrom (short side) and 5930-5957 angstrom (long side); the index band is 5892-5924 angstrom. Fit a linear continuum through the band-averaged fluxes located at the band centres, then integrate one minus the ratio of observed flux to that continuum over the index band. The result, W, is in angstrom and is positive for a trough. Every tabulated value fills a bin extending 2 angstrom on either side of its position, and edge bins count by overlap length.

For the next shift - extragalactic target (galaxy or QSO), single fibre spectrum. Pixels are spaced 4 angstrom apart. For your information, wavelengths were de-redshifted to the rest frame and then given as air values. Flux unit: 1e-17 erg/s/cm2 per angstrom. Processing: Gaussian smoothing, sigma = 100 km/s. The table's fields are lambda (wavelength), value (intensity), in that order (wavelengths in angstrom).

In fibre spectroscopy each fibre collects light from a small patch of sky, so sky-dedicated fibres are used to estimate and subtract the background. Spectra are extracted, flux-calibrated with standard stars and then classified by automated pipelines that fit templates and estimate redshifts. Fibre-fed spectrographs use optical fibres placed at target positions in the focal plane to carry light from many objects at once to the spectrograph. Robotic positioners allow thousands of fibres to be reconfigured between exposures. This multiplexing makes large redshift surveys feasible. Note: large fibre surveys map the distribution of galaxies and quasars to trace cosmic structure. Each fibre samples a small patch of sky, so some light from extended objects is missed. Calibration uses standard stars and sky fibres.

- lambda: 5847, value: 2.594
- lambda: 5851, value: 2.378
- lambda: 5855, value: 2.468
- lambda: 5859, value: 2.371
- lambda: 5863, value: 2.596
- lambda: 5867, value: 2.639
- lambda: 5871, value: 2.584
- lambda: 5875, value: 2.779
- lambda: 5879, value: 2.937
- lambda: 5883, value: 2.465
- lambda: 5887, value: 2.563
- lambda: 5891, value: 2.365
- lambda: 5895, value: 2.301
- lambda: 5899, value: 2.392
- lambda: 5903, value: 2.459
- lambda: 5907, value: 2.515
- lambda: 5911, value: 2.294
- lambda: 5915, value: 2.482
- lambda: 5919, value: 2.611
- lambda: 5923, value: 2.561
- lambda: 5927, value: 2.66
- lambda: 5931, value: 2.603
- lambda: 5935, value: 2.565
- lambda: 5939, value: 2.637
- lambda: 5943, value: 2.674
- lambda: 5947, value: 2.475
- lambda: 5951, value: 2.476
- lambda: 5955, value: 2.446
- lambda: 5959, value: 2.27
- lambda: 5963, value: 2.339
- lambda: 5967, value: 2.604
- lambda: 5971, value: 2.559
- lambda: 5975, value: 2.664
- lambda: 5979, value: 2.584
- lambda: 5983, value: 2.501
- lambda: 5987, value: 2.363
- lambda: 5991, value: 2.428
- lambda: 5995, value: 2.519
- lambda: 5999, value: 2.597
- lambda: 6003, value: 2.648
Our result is 2.3 angstrom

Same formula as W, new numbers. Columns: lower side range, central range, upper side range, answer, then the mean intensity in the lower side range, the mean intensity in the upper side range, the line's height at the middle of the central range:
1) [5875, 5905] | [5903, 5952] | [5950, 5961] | -2.02 angstrom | 2.52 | 2.39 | 2.44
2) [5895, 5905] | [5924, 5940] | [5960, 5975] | -1.05 angstrom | 2.4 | 2.51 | 2.45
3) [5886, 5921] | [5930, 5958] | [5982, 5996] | -1.15 angstrom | 2.44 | 2.44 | 2.44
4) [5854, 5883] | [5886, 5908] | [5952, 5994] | 1.34 angstrom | 2.62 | 2.48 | 2.58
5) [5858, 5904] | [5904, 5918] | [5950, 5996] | 0.43 angstrom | 2.54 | 2.48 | 2.52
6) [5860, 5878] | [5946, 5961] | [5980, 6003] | 0.79 angstrom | 2.65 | 2.5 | 2.55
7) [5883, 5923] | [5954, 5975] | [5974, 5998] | 0.23 angstrom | 2.45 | 2.51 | 2.49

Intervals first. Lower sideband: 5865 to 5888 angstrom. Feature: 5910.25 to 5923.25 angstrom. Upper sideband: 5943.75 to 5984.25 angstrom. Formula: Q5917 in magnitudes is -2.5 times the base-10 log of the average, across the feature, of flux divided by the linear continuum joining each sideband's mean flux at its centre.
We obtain 0.039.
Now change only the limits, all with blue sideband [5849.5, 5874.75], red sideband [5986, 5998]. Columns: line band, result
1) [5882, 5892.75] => 0.02 mag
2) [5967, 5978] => -0.06 mag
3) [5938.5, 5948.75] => -0.05 mag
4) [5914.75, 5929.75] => -0.04 mag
